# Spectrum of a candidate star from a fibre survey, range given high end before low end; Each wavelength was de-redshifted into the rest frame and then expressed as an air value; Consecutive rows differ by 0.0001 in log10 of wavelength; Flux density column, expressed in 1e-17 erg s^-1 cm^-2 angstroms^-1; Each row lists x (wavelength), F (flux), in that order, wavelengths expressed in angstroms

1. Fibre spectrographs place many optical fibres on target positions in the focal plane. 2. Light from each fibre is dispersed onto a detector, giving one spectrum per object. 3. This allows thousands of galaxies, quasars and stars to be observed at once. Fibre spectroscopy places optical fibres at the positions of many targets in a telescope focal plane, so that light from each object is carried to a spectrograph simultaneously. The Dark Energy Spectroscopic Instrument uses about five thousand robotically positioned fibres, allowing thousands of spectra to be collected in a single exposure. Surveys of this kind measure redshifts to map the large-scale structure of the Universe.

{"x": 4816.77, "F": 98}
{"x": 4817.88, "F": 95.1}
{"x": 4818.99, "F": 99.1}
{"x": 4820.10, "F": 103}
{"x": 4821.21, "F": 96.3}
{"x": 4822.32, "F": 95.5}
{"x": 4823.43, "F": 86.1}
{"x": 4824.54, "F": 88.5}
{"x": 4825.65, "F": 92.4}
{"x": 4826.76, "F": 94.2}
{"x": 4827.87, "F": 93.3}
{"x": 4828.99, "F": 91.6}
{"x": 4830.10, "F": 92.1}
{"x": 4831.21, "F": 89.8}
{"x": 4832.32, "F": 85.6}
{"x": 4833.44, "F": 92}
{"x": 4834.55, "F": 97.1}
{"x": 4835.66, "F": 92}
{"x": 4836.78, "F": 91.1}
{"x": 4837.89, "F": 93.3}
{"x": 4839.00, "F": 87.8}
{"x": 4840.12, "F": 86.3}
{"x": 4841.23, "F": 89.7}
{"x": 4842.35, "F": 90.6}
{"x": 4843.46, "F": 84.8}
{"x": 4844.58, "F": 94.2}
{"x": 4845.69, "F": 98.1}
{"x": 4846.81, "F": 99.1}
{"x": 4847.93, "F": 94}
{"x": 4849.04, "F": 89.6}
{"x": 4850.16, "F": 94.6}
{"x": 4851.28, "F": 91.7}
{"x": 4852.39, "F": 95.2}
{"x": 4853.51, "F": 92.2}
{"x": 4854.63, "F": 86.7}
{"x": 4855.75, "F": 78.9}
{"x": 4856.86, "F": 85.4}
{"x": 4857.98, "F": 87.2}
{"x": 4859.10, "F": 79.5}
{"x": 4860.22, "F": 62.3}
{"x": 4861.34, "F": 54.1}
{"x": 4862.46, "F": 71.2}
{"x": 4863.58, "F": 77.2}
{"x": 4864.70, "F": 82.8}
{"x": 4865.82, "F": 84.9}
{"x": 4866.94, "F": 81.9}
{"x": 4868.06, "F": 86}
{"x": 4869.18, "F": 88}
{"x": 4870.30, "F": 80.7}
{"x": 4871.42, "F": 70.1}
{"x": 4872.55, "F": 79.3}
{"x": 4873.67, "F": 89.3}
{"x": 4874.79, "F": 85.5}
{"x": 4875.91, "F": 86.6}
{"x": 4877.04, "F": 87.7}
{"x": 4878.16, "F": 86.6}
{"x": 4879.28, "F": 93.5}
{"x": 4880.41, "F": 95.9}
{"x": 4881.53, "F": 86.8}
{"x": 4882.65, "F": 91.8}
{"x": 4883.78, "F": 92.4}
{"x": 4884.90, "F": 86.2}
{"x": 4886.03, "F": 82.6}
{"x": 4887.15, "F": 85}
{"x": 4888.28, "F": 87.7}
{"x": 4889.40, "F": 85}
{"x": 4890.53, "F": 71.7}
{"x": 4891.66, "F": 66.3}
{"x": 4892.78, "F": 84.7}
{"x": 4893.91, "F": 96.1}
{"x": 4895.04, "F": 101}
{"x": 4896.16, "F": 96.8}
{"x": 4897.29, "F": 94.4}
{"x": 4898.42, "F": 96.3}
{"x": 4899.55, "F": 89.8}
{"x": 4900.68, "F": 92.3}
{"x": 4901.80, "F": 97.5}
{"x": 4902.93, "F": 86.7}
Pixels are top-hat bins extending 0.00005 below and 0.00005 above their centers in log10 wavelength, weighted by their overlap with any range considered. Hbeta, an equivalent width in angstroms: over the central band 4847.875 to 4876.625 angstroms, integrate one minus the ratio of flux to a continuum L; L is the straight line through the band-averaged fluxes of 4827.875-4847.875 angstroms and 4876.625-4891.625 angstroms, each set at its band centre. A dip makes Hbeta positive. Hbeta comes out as 2.0 angstroms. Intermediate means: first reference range 91.6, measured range 82.7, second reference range 86.4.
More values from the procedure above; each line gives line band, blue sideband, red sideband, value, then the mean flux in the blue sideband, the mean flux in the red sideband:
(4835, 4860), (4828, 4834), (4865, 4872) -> -0.9 angstroms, 90.4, 81.9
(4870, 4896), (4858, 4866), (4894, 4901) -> 0.1 angstroms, 73.5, 95.2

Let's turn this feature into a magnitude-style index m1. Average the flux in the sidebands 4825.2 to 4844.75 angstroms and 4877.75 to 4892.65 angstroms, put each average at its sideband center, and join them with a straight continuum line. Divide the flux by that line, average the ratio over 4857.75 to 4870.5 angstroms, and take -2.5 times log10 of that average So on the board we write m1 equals 0.13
